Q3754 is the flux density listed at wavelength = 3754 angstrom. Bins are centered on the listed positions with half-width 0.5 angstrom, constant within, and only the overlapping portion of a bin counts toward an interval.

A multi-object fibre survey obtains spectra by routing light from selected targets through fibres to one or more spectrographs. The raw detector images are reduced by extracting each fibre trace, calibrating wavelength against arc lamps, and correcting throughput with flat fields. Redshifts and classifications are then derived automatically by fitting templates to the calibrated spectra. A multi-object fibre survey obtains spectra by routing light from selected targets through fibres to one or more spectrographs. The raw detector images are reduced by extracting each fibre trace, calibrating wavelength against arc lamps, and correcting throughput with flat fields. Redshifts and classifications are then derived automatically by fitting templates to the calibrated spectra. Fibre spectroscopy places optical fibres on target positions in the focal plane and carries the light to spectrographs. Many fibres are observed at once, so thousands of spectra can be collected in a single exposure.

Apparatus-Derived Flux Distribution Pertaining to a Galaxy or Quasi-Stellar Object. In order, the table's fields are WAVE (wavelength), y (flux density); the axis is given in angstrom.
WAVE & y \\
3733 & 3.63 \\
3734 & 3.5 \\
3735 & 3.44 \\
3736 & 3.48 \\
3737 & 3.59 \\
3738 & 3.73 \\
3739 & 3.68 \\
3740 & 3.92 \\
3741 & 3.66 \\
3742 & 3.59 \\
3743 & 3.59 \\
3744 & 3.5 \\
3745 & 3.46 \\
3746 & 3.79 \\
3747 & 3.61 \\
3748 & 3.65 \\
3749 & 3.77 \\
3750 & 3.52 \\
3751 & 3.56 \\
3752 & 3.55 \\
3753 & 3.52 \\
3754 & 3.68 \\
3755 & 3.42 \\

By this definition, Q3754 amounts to 3.68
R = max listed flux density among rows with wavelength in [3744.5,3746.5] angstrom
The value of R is 3.79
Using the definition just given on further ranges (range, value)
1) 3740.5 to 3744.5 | 3.66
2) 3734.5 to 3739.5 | 3.73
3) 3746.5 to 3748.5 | 3.65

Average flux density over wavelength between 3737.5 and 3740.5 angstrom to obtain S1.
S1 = 3.78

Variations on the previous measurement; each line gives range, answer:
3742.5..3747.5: 3.59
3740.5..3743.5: 3.61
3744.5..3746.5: 3.62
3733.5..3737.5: 3.5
